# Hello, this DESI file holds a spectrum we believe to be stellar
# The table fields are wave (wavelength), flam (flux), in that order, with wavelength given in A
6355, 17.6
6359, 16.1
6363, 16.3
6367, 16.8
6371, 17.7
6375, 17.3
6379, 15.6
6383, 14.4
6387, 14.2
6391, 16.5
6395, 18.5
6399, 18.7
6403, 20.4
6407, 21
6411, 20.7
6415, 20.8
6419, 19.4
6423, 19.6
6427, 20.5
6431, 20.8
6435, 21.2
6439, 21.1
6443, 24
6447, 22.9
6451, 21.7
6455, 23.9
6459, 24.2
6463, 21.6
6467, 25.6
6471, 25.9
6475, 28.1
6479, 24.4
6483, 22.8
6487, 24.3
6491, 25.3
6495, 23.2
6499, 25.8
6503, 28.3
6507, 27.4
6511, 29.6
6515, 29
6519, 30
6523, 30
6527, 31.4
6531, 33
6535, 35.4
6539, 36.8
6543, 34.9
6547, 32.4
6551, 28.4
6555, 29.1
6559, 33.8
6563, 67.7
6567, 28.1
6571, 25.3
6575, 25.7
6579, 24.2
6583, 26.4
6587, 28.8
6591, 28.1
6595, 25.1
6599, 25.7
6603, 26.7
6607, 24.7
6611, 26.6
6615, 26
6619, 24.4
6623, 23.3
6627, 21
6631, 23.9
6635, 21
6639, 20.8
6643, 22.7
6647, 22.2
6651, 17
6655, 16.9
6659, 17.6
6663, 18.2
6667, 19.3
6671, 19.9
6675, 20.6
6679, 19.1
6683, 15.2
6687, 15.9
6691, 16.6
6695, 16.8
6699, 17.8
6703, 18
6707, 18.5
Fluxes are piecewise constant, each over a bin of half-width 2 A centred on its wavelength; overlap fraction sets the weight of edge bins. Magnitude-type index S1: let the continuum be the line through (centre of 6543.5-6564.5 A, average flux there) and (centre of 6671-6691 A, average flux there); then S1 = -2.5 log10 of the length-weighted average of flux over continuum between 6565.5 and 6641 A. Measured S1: 0.18 mag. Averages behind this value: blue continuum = 37.3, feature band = 25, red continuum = 17.8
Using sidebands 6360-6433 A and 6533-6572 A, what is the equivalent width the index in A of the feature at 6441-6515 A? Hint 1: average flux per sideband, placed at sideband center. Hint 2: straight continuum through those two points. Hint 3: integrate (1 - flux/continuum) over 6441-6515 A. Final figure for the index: 5.8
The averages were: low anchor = 18.3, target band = 25.1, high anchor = 35.4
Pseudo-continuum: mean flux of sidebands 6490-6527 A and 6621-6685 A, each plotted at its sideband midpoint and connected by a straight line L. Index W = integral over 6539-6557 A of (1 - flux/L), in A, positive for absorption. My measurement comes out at -4.3 A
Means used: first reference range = 27.9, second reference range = 19.9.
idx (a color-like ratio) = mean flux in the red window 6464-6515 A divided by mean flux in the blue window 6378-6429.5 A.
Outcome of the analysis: 1.40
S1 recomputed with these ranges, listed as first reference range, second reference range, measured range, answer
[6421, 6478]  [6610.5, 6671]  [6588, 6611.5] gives -0.212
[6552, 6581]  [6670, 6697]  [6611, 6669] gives 0.111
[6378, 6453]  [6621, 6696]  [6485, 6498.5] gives -0.242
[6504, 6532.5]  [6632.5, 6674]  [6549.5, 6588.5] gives -0.214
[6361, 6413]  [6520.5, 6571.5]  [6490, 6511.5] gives 0.127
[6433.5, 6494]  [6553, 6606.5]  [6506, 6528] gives -0.109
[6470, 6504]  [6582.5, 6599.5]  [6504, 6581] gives -0.225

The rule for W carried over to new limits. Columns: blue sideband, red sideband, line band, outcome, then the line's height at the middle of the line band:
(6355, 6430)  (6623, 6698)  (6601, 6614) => -4.8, 19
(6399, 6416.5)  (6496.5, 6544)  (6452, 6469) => 1.1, 25.3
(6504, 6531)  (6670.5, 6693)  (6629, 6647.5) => -1.1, 20.9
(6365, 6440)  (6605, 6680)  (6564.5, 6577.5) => -4.6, 20.6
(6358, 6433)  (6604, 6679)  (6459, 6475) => -4.7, 19.1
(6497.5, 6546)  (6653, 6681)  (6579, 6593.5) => -0.9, 25.6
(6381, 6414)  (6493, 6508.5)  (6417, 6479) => -1.9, 22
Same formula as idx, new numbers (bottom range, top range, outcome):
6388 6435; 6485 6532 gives 1.42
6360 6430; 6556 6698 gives 1.31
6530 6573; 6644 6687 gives 0.53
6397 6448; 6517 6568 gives 1.67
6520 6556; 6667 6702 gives 0.55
